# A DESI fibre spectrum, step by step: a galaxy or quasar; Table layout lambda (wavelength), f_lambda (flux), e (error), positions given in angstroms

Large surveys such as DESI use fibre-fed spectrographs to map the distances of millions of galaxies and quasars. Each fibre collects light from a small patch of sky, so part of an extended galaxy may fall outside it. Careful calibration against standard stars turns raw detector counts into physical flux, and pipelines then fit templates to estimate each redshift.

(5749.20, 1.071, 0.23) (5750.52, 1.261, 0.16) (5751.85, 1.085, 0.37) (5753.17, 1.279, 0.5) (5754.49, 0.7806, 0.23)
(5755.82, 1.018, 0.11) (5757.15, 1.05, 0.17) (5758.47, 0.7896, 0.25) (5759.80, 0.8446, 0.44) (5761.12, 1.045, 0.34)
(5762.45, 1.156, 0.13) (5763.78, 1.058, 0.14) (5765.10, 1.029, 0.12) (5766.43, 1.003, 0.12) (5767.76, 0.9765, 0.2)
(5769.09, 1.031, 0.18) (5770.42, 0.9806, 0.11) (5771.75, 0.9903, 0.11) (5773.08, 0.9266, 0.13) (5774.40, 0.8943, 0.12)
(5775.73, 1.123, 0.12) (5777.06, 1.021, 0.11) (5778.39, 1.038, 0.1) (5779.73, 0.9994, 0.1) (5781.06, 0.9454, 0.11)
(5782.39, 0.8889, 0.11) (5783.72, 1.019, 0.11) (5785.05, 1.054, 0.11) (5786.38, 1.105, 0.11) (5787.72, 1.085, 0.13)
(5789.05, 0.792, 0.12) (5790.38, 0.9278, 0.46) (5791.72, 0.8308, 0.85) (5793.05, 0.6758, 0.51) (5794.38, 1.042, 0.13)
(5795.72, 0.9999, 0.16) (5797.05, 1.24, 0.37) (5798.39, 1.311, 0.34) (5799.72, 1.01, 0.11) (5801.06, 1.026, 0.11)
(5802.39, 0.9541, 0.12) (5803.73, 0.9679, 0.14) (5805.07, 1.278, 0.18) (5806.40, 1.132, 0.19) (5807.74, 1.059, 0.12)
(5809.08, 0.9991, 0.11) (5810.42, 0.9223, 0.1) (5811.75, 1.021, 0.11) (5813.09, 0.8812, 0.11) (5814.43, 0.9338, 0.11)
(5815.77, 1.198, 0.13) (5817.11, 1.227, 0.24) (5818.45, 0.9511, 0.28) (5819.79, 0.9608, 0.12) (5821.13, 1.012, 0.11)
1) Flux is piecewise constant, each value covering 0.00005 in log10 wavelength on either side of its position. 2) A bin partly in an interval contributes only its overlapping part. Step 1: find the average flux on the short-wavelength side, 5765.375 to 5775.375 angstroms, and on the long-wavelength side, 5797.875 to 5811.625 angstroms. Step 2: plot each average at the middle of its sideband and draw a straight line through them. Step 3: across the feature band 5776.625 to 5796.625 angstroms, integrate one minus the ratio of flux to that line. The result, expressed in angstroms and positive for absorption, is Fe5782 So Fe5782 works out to 1.04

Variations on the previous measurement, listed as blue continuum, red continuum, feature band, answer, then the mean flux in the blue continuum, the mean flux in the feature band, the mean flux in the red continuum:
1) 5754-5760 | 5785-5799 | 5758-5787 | -1.6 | 0.903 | 0.998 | 1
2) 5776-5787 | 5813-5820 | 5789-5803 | 0.5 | 1.01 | 0.992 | 1.04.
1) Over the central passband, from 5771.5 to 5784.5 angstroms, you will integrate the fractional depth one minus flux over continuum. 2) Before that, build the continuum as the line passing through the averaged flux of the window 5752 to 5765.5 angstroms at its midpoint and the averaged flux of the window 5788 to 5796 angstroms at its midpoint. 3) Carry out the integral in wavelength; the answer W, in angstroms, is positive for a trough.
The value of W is -0.7 angstroms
